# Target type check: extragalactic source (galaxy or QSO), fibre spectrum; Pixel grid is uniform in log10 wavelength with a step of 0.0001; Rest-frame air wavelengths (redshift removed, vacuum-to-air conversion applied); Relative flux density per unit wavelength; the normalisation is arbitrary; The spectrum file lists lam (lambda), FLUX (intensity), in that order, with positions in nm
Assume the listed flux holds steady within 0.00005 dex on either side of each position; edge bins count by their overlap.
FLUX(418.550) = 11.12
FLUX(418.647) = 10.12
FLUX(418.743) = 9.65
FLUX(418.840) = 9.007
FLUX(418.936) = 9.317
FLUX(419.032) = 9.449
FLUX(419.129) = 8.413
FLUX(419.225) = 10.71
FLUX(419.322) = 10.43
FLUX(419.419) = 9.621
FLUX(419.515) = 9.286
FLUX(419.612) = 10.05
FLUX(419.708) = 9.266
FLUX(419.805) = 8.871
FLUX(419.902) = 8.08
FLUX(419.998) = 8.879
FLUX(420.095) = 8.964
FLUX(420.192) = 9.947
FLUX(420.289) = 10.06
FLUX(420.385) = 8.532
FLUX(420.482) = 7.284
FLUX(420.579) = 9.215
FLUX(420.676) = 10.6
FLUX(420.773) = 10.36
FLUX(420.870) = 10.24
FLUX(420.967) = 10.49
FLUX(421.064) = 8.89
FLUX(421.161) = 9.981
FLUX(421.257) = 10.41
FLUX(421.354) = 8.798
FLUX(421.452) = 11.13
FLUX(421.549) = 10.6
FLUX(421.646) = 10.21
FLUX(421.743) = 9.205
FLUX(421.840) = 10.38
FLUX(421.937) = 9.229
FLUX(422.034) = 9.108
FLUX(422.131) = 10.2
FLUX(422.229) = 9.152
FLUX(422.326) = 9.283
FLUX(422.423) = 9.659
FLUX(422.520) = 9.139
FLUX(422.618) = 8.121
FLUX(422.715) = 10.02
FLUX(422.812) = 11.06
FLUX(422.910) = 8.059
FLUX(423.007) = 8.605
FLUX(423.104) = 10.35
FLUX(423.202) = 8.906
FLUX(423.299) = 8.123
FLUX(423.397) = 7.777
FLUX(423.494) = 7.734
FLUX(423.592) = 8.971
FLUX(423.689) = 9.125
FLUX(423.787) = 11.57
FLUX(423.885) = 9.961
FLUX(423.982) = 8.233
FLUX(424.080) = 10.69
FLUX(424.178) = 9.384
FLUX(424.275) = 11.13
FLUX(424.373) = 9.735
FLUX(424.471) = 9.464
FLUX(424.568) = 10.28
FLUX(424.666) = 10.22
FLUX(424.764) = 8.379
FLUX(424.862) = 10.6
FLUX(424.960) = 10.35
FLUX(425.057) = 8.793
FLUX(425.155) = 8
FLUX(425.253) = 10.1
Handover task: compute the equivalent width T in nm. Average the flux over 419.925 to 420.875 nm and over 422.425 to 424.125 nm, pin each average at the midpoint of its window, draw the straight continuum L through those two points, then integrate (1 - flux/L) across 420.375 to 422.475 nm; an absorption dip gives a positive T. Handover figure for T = -0.09 nm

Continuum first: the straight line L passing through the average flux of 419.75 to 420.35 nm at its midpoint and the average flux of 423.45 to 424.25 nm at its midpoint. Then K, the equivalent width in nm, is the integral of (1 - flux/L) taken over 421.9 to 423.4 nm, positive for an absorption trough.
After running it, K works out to 0.028 nm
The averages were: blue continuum 9.12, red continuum 9.52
